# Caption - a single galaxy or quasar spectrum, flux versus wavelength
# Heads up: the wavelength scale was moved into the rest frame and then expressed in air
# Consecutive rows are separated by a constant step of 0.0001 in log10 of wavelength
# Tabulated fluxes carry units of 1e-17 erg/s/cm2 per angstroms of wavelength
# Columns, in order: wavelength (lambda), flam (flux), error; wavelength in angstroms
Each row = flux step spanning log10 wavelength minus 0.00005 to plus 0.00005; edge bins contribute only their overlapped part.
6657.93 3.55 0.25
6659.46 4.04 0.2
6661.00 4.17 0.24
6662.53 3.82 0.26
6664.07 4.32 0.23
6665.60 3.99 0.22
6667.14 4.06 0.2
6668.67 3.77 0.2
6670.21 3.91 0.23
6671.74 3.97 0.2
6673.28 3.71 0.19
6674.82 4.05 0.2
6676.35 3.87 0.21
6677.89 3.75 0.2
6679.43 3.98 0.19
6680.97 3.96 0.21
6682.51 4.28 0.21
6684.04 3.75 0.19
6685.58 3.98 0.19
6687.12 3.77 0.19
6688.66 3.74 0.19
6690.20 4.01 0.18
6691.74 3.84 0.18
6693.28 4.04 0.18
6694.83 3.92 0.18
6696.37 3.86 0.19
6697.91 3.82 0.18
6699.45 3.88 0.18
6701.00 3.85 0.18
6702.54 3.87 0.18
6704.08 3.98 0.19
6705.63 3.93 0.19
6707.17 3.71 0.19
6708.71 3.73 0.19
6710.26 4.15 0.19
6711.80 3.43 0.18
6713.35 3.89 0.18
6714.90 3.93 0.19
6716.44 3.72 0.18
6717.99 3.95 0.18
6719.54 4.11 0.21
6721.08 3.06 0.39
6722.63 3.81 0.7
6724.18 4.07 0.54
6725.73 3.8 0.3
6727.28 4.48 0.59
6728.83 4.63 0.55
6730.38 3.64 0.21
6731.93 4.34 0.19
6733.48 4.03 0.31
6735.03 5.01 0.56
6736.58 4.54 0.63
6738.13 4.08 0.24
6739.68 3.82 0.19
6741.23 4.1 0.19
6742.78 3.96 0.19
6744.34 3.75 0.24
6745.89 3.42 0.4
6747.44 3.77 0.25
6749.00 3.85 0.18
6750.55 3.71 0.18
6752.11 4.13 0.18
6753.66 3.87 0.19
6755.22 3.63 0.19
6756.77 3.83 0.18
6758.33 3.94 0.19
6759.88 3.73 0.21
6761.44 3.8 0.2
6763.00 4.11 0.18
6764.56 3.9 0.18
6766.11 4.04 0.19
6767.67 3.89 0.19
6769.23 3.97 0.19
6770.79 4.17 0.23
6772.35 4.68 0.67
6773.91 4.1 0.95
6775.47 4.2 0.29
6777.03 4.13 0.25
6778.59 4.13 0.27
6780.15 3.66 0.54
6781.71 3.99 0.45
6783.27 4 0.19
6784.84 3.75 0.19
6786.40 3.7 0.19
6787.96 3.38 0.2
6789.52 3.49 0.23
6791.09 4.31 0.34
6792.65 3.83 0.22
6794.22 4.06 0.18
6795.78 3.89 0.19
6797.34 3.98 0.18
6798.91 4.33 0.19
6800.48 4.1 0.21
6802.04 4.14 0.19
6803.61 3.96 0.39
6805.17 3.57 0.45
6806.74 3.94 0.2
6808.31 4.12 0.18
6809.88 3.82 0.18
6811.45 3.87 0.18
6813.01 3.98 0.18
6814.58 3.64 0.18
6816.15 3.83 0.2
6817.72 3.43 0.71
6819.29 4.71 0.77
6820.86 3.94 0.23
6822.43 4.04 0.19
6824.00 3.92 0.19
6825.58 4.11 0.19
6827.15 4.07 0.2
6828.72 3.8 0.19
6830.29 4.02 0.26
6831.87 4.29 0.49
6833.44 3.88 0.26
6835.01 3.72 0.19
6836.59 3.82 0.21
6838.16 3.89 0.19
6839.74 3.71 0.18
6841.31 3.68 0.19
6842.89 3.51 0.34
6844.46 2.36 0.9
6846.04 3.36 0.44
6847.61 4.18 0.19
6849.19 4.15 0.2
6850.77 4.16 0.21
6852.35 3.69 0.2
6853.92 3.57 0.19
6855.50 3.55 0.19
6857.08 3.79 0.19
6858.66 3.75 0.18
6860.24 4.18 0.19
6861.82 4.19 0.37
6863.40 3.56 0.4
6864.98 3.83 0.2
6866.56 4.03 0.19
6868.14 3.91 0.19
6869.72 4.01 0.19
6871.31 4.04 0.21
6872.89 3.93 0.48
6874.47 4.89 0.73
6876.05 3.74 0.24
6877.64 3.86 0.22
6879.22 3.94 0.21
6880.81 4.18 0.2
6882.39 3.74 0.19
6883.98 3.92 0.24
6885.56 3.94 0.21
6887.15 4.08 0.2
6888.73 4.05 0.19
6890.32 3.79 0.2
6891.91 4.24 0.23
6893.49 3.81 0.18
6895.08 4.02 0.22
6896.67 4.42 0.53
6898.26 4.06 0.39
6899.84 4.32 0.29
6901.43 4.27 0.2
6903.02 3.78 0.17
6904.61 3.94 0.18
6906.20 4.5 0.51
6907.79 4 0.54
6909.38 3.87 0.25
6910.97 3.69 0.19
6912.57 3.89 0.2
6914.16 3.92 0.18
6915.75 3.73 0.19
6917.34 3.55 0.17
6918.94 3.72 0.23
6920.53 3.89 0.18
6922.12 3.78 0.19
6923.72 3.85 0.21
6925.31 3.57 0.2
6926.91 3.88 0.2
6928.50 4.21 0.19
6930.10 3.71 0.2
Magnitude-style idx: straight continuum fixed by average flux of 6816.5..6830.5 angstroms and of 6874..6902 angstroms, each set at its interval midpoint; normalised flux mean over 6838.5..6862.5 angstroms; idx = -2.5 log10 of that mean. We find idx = 0.08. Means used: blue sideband 4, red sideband 4.06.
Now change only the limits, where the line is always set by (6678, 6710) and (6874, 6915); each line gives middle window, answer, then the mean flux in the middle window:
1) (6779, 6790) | 0.06 mag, 3.73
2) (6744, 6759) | 0.04 mag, 3.79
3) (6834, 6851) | 0.09 mag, 3.67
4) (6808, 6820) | 0.02 mag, 3.91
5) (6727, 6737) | -0.12 mag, 4.37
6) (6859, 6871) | 0.01 mag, 3.95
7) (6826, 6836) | 0.01 mag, 3.97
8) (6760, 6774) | -0.03 mag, 4.05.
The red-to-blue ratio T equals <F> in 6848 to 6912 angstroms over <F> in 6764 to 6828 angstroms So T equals 1.00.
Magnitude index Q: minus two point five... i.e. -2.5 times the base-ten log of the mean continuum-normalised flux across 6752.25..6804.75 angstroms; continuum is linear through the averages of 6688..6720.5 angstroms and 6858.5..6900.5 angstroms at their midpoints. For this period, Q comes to -0.01 mag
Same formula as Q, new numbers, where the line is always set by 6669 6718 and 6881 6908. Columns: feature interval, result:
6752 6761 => 0.03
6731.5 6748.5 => -0.04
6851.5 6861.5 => 0.07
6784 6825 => 0.02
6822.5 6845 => 0.06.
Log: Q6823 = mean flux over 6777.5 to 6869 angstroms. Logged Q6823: 3.87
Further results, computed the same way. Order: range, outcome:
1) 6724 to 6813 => 3.98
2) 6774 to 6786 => 3.98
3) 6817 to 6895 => 3.9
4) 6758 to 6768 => 3.92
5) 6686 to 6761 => 3.92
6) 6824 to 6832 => 4.02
